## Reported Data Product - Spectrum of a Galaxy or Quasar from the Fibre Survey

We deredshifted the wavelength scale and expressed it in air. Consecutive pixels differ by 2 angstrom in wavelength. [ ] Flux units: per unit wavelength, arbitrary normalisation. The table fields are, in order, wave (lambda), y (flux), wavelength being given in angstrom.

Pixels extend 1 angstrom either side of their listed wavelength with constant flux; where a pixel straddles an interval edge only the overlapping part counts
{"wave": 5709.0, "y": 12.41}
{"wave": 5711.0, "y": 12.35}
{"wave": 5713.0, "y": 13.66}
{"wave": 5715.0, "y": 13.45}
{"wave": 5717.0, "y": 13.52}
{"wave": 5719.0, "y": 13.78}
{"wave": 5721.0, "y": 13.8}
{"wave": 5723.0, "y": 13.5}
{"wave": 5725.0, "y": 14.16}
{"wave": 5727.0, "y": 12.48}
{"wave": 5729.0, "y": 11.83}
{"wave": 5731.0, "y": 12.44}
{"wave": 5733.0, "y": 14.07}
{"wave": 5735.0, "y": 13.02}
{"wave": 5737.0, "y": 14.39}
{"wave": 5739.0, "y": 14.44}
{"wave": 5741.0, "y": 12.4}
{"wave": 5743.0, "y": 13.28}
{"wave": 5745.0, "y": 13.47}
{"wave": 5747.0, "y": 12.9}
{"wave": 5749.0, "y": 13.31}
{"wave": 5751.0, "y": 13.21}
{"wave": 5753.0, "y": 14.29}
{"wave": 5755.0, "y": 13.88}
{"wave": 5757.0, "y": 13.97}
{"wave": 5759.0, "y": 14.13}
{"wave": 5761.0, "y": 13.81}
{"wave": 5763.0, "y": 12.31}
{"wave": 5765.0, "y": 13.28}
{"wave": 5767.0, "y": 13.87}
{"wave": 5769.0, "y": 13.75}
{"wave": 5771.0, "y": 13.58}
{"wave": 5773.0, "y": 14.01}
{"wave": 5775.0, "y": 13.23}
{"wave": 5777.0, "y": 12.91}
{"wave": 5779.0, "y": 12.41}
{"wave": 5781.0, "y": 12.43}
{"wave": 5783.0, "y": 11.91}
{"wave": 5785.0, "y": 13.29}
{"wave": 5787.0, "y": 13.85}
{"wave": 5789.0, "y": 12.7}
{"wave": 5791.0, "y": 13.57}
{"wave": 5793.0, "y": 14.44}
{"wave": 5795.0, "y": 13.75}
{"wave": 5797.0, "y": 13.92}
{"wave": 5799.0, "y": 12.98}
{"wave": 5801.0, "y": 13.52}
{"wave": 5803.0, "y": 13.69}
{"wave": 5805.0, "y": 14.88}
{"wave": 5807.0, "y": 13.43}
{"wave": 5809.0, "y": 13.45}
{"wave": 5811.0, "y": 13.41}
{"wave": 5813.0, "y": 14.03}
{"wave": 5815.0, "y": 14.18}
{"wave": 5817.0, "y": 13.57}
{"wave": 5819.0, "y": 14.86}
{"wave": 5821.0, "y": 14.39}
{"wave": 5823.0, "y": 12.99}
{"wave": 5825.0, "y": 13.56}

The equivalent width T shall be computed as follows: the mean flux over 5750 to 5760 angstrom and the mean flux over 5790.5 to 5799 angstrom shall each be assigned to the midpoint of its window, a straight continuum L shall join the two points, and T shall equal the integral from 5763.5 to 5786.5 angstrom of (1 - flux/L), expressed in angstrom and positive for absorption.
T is 1.2 angstrom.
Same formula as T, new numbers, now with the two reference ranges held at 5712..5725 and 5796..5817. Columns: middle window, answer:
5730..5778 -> 0.68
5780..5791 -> 0.66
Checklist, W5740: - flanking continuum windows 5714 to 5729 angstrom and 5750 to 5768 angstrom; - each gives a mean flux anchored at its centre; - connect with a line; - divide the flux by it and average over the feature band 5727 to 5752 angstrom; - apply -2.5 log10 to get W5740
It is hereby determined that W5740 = 0.03 mag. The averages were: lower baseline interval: 13.4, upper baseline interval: 13.6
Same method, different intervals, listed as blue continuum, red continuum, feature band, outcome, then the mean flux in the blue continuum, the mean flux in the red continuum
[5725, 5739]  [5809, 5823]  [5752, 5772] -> -0.02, 13.2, 14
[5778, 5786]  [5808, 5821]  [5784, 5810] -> -0.04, 12.5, 14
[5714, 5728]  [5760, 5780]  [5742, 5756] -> -0.01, 13.5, 13.3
